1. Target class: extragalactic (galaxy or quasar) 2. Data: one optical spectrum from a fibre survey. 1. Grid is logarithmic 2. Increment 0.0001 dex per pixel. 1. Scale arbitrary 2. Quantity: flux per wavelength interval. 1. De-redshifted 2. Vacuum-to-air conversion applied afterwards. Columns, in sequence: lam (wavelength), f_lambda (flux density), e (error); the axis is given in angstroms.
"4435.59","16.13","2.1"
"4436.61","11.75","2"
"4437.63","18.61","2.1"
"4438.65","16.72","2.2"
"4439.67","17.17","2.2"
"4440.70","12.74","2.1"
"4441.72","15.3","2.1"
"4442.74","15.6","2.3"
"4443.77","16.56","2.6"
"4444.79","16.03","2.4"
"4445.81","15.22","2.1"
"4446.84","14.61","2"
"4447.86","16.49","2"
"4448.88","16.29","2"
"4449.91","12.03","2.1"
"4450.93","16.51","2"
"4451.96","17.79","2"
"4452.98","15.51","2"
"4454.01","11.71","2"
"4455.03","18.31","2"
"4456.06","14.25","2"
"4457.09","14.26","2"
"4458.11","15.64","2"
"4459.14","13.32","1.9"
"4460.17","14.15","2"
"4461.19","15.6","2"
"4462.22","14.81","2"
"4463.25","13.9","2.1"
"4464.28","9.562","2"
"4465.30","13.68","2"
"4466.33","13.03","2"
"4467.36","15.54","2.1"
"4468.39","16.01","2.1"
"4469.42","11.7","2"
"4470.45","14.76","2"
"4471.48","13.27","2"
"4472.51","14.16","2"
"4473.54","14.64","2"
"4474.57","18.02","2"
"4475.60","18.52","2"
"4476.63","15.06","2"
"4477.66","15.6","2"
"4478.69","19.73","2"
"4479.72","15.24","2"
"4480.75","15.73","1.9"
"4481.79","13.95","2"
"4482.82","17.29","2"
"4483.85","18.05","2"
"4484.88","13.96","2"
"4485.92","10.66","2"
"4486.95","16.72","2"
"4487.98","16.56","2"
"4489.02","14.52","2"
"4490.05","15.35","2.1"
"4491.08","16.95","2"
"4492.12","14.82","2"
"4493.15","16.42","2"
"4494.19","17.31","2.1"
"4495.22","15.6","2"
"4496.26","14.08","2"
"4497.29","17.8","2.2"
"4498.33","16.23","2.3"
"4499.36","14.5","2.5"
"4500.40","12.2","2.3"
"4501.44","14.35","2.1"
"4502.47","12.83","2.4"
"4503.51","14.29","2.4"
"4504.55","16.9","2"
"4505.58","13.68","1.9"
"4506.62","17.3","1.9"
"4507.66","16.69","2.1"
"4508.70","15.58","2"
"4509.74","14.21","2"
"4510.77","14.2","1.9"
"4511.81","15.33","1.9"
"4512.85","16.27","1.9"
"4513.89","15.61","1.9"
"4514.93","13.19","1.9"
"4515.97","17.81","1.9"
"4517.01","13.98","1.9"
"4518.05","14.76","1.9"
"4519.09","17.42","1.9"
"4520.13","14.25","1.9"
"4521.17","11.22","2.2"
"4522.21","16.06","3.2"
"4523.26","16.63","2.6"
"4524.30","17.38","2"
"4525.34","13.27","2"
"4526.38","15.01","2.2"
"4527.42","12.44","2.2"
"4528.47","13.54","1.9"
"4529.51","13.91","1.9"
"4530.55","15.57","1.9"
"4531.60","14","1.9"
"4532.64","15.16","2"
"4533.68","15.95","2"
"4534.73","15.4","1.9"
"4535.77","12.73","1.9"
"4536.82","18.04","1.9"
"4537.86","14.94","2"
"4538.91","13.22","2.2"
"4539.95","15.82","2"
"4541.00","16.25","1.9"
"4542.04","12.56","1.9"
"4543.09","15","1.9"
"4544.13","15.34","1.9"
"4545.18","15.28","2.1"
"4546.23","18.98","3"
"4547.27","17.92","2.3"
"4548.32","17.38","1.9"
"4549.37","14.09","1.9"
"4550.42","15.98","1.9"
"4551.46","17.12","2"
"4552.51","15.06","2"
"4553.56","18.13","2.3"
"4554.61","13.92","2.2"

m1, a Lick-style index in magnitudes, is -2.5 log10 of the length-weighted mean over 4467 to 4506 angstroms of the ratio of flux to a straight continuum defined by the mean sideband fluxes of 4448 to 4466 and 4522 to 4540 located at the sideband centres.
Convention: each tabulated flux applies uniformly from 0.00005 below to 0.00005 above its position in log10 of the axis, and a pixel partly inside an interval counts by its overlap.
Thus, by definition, -0.05 mag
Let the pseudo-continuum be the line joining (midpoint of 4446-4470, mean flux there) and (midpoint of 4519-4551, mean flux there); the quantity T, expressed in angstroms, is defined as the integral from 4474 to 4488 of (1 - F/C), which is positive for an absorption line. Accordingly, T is -1.3 angstroms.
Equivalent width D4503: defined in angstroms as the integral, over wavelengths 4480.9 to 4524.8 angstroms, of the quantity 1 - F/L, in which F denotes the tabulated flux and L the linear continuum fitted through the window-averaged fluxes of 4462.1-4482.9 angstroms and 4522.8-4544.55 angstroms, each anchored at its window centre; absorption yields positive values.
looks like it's -1.2 angstroms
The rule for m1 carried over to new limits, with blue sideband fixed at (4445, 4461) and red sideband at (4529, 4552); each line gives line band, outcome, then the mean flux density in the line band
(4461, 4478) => 0.05 mag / 14.5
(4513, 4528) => 0.03 mag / 15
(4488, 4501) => -0.02 mag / 15.5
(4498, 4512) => 0.03 mag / 14.9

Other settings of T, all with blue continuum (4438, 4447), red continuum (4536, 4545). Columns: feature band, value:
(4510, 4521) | 0.1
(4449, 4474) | 1.9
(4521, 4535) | 0.4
